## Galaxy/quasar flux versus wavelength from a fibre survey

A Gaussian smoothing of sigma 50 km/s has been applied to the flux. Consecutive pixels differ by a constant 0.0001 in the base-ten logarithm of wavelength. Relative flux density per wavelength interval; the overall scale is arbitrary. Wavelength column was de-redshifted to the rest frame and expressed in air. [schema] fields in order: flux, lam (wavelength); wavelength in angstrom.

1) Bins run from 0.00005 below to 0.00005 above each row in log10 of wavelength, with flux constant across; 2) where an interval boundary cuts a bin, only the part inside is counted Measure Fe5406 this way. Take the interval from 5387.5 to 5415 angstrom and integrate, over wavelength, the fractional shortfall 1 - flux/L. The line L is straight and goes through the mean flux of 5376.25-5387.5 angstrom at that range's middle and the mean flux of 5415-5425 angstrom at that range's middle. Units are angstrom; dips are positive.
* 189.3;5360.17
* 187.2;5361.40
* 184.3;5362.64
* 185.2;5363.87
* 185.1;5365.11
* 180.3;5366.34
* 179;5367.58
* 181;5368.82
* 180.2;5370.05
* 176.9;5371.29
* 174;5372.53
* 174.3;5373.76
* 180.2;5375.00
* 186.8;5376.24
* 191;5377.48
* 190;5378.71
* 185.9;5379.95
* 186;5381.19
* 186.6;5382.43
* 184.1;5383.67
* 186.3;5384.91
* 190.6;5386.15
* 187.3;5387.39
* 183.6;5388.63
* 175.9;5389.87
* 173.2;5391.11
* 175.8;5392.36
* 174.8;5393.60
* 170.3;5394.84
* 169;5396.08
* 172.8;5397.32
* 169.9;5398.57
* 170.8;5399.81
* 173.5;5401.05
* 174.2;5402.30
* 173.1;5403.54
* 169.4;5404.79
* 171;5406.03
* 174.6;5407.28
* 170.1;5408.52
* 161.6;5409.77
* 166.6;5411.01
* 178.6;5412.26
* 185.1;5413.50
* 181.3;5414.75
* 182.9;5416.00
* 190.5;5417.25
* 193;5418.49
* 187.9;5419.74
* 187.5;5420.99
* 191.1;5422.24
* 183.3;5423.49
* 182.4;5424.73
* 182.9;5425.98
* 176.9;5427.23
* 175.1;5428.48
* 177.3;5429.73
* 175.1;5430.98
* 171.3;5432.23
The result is 2.04 angstrom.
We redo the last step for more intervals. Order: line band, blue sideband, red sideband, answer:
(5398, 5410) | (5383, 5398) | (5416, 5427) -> 0.7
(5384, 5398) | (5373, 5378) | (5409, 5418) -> 0.2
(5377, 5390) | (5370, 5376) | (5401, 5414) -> -0.8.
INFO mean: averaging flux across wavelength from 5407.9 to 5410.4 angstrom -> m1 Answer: 166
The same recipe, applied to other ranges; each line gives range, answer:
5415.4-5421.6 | 188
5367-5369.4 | 180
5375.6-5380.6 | 188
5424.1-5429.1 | 180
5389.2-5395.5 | 174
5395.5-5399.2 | 171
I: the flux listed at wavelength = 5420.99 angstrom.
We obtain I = 187.5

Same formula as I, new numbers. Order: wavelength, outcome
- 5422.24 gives 191.1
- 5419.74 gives 187.9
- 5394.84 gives 170.3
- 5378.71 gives 190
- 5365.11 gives 185.1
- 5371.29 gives 176.9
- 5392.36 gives 175.8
